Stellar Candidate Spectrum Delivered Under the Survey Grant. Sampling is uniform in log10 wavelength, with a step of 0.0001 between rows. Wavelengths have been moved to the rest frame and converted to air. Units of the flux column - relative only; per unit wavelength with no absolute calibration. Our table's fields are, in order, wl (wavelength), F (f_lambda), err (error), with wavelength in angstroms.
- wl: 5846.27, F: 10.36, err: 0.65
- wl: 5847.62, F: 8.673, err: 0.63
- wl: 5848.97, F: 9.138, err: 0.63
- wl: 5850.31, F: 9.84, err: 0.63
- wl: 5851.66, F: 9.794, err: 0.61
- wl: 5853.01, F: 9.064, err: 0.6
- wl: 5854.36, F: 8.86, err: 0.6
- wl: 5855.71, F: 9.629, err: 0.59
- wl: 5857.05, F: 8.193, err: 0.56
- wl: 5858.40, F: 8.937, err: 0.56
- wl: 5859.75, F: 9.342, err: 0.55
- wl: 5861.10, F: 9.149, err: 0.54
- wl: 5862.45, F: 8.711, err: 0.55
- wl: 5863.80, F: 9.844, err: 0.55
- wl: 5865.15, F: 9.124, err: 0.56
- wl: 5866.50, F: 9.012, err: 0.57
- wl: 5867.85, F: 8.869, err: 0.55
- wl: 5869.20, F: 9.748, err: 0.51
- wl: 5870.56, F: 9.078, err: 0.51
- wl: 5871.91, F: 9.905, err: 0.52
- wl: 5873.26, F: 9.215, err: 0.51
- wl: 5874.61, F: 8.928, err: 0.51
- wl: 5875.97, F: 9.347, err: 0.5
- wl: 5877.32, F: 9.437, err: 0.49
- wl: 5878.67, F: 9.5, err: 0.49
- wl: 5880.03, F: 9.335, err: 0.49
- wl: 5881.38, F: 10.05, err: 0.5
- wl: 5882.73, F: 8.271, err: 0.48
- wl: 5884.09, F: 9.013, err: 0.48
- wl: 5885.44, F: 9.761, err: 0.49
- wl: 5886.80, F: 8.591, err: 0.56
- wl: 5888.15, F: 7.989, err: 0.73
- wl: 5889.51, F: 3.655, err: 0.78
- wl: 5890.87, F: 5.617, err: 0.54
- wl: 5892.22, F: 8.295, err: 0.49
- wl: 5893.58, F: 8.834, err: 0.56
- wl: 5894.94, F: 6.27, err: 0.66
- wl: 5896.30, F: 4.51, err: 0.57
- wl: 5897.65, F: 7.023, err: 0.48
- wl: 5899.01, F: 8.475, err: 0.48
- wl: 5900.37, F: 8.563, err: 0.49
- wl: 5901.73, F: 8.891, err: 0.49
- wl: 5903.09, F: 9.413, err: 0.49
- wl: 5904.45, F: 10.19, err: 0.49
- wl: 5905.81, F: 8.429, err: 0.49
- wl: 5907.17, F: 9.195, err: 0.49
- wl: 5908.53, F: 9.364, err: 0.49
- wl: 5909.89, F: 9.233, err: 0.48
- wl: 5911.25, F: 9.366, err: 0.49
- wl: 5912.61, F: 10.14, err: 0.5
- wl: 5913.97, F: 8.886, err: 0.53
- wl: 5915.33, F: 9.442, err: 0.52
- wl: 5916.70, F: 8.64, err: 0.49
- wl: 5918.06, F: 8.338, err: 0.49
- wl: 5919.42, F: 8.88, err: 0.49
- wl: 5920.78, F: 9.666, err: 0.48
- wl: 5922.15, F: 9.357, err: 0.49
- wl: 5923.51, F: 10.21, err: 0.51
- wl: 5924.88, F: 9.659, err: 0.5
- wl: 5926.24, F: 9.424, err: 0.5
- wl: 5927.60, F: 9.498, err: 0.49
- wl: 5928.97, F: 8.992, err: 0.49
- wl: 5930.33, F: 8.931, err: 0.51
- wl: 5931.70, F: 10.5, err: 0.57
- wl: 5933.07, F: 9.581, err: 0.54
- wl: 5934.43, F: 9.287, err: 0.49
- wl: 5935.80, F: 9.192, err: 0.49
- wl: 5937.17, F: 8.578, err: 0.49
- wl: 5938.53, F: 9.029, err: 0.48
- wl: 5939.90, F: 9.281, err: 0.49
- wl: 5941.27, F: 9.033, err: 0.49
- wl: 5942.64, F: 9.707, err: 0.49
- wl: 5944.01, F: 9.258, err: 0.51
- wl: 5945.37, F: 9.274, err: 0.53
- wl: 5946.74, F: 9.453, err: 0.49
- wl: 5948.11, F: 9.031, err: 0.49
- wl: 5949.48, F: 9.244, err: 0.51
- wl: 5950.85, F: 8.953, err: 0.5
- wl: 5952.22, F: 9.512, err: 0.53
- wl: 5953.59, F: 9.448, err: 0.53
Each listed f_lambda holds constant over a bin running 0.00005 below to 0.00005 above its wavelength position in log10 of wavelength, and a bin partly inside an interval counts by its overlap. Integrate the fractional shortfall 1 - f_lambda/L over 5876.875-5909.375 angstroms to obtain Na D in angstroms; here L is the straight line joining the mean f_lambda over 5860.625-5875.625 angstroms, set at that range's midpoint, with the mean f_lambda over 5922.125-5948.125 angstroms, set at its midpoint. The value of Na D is 3.5 angstroms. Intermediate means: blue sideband 9.23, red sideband 9.37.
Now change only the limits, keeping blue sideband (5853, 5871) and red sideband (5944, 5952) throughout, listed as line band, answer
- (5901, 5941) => -0.5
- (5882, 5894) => 1.8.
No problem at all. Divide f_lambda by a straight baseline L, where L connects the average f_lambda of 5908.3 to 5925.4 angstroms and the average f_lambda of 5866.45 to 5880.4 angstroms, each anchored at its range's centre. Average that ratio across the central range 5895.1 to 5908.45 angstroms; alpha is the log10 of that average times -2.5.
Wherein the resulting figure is 0.13 mag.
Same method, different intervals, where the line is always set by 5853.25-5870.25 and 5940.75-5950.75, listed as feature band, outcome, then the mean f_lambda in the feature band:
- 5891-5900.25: 0.26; 7.22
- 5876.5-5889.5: 0.04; 8.83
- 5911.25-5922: 0.01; 9.17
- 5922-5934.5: -0.04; 9.57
